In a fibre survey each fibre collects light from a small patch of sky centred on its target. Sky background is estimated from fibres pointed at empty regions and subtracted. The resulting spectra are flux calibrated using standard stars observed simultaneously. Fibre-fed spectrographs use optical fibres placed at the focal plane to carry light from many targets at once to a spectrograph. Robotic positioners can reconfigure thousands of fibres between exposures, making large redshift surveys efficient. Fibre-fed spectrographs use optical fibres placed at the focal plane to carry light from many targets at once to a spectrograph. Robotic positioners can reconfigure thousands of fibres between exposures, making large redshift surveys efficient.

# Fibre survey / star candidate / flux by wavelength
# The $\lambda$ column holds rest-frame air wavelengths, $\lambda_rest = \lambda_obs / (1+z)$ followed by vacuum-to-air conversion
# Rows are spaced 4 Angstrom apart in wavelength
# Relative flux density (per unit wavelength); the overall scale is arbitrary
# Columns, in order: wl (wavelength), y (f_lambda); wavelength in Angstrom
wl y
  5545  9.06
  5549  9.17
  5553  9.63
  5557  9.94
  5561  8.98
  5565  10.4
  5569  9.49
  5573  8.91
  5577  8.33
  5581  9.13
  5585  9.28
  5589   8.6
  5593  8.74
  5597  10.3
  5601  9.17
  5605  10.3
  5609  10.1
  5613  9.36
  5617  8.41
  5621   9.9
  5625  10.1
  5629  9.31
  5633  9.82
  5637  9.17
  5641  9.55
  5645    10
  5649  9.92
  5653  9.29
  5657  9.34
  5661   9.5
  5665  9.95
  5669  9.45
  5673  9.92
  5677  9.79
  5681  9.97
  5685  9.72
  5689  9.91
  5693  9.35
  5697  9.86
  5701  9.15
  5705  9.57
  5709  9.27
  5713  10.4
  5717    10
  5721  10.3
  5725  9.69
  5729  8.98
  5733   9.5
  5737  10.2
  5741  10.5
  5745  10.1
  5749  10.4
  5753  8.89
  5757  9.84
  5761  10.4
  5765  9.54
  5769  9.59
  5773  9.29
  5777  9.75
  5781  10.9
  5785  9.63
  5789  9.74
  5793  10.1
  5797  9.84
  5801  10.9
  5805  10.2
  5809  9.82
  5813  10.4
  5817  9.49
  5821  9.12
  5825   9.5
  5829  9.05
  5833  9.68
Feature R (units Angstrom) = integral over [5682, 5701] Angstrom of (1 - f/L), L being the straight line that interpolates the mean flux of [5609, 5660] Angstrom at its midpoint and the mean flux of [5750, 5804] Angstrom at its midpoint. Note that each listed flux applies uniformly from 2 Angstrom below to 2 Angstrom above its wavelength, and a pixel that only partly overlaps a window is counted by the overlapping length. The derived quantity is 0.03 Angstrom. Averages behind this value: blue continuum 9.54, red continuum 9.89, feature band 9.66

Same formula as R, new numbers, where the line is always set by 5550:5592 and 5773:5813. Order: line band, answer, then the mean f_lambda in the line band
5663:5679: -0.3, 9.78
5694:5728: 0.1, 9.74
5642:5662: -0.1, 9.61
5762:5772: 0.4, 9.62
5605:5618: -0.2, 9.51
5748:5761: 0.2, 9.76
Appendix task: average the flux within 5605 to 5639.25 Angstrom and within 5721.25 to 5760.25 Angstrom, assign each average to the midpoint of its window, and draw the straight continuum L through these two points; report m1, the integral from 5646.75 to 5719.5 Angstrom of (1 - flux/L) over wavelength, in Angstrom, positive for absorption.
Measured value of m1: 0.1 Angstrom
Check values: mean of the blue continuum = 9.57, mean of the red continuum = 9.83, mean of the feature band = 9.69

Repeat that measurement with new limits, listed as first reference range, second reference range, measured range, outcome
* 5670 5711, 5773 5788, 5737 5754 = -0.39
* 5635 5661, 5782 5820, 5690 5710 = 0.47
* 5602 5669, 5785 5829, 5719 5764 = -0.54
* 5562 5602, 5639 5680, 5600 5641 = -0.53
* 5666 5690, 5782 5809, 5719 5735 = 0.48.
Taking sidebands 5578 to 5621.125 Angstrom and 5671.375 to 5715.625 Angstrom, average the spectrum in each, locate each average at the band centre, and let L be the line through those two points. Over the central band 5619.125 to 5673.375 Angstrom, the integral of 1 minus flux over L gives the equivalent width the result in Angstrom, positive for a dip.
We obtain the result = -0.7 Angstrom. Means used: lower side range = 9.34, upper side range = 9.72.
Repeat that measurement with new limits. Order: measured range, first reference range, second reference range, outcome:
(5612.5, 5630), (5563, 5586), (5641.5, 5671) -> 0.1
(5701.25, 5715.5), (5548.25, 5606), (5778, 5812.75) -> 0.2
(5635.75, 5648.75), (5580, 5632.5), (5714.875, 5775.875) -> -0.1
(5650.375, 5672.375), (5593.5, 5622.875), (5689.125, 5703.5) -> 0.0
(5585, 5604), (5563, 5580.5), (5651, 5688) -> 0.2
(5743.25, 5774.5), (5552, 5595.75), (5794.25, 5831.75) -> -0.3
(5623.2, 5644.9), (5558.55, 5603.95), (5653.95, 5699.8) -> -0.3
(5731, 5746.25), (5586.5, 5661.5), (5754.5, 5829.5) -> -0.5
